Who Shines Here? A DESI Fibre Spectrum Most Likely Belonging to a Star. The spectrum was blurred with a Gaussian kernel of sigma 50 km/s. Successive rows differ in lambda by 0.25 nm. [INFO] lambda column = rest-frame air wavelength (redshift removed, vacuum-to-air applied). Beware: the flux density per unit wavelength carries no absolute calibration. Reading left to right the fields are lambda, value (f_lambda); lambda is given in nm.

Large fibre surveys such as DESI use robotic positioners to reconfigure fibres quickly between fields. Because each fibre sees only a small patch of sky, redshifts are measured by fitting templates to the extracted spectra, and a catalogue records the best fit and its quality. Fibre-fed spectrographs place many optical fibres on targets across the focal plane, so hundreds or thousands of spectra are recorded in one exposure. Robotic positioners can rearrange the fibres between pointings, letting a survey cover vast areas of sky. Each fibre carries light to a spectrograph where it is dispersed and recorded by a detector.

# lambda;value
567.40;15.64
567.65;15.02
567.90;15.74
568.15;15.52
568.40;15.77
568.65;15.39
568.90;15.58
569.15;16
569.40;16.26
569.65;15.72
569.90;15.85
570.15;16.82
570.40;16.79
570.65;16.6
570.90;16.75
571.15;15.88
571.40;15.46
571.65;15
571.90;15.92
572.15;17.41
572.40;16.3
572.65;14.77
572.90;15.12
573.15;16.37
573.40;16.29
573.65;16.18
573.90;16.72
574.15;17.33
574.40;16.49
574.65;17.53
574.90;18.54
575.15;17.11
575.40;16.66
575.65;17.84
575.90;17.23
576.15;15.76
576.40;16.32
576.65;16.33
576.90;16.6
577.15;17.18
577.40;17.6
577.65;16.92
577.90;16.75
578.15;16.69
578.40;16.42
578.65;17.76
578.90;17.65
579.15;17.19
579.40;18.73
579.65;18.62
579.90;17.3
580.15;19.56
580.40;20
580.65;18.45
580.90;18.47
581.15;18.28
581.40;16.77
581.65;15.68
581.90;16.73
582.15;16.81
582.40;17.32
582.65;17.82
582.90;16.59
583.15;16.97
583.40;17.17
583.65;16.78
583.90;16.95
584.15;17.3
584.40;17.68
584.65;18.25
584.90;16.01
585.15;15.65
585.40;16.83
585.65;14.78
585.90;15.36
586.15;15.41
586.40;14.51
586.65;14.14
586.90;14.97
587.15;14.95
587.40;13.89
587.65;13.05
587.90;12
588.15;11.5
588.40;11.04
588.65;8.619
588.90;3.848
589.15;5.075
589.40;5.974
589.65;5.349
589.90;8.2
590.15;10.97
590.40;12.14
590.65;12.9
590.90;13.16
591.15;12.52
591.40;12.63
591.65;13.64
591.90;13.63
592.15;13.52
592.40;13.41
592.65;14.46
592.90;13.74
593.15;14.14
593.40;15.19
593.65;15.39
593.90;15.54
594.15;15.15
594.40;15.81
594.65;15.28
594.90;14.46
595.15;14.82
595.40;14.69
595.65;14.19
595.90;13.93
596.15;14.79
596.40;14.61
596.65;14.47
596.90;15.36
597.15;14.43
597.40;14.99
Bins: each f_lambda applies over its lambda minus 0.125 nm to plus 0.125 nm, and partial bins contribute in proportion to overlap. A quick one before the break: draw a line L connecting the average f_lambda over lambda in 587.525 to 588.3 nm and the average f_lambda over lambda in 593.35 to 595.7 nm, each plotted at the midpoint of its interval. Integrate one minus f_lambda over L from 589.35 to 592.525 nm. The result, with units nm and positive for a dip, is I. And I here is 0.48 nm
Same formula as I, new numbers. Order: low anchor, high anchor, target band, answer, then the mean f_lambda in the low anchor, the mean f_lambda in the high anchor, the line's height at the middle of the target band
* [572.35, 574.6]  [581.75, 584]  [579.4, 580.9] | -0.177 nm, 16.2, 17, 16.8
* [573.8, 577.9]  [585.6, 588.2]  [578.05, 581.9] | -0.458 nm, 17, 14.1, 15.9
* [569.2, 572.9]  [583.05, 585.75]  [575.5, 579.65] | -0.173 nm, 16.1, 16.8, 16.4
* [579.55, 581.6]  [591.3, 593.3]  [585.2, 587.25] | 0.121 nm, 18.3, 13.7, 16.1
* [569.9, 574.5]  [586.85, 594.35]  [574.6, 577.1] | -0.258 nm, 16.2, 12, 15.4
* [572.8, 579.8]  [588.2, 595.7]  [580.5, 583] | -0.319 nm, 17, 12.3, 15.4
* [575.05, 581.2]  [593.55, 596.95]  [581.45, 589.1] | 0.732 nm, 17.5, 14.9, 16.4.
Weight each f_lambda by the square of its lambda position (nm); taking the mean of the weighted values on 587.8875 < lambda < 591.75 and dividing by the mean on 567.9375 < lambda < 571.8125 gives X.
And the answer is 0.66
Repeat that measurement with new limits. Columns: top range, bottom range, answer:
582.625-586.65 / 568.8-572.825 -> 1.07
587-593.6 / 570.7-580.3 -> 0.72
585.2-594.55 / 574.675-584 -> 0.76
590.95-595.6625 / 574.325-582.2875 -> 0.87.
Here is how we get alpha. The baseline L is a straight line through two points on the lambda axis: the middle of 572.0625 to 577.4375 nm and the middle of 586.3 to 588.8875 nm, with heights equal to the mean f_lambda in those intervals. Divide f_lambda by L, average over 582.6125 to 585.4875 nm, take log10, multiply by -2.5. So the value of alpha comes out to -0.24 mag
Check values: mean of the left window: 16.7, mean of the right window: 12.5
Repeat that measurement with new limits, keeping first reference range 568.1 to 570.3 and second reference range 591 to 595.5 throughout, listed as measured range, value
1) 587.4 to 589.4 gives 0.48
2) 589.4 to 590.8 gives 0.45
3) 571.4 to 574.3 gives -0.03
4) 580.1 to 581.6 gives -0.21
